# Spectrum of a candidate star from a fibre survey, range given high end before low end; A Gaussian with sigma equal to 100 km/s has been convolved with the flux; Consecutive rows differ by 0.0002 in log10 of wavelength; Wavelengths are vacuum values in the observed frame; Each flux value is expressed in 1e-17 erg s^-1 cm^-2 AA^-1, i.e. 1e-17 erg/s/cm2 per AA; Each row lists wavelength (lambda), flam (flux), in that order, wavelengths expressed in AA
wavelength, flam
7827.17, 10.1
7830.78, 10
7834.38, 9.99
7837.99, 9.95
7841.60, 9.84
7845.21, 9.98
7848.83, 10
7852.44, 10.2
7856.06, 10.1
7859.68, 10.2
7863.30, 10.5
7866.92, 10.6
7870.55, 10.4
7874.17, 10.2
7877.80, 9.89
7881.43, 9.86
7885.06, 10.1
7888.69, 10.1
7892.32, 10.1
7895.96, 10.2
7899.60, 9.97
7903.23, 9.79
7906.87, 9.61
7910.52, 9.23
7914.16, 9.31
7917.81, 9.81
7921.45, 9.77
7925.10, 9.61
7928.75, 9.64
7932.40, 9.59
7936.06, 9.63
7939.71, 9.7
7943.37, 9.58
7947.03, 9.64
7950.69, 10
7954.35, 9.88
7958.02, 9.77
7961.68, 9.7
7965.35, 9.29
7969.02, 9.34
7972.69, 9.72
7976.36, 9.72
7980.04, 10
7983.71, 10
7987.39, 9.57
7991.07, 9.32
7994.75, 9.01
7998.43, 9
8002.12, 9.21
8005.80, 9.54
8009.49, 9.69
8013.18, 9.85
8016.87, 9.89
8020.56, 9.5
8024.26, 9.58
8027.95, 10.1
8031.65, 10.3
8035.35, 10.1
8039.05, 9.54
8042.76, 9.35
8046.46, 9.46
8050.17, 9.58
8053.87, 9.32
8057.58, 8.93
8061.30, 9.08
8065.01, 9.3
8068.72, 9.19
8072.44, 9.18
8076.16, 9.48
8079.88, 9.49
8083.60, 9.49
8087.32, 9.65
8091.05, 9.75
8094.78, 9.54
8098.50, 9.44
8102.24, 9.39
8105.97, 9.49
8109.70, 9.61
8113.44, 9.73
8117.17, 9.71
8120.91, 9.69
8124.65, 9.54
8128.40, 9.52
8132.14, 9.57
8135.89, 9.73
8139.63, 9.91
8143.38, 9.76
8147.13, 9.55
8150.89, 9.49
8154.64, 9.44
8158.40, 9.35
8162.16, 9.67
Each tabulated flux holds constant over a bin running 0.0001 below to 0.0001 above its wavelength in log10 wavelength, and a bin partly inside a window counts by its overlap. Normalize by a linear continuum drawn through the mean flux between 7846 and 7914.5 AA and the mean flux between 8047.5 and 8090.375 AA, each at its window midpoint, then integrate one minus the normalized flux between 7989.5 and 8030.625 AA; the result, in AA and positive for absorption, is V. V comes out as 0.1 AA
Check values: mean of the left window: 10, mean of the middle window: 9.54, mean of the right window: 9.35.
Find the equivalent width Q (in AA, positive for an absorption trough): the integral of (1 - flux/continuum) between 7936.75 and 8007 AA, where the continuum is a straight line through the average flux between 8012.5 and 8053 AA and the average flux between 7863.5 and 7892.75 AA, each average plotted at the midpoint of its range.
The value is 2.4 AA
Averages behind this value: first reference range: 10.2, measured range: 9.58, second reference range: 9.74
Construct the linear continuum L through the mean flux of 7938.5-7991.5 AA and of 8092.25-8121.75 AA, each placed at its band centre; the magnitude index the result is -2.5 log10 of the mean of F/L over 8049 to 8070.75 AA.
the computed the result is 0.05 mag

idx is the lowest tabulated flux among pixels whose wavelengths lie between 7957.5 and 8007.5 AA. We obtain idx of 9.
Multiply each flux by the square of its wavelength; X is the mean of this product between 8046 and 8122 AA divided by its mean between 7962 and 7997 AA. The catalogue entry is 1.0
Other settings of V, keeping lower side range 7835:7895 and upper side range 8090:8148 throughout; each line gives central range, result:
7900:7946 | 1.80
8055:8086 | 1.41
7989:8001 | 0.90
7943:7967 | 0.58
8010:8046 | 0.06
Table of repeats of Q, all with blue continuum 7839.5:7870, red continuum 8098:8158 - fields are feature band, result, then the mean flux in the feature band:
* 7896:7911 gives 0.48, 9.75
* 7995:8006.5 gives 0.79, 9.19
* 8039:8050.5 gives 0.37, 9.46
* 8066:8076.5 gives 0.50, 9.26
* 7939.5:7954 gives 0.34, 9.75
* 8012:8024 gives 0.14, 9.72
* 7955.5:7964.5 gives 0.23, 9.69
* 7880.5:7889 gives 0.08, 10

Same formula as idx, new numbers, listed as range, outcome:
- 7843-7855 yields 9.98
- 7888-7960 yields 9.23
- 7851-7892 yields 9.86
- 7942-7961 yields 9.58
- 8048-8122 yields 8.93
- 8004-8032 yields 9.5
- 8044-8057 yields 9.32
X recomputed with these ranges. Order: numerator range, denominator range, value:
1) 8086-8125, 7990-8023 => 1.04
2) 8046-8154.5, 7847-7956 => 1.01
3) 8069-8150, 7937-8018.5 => 1.03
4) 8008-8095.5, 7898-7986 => 1.01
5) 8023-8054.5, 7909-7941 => 1.04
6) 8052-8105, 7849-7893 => 0.97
